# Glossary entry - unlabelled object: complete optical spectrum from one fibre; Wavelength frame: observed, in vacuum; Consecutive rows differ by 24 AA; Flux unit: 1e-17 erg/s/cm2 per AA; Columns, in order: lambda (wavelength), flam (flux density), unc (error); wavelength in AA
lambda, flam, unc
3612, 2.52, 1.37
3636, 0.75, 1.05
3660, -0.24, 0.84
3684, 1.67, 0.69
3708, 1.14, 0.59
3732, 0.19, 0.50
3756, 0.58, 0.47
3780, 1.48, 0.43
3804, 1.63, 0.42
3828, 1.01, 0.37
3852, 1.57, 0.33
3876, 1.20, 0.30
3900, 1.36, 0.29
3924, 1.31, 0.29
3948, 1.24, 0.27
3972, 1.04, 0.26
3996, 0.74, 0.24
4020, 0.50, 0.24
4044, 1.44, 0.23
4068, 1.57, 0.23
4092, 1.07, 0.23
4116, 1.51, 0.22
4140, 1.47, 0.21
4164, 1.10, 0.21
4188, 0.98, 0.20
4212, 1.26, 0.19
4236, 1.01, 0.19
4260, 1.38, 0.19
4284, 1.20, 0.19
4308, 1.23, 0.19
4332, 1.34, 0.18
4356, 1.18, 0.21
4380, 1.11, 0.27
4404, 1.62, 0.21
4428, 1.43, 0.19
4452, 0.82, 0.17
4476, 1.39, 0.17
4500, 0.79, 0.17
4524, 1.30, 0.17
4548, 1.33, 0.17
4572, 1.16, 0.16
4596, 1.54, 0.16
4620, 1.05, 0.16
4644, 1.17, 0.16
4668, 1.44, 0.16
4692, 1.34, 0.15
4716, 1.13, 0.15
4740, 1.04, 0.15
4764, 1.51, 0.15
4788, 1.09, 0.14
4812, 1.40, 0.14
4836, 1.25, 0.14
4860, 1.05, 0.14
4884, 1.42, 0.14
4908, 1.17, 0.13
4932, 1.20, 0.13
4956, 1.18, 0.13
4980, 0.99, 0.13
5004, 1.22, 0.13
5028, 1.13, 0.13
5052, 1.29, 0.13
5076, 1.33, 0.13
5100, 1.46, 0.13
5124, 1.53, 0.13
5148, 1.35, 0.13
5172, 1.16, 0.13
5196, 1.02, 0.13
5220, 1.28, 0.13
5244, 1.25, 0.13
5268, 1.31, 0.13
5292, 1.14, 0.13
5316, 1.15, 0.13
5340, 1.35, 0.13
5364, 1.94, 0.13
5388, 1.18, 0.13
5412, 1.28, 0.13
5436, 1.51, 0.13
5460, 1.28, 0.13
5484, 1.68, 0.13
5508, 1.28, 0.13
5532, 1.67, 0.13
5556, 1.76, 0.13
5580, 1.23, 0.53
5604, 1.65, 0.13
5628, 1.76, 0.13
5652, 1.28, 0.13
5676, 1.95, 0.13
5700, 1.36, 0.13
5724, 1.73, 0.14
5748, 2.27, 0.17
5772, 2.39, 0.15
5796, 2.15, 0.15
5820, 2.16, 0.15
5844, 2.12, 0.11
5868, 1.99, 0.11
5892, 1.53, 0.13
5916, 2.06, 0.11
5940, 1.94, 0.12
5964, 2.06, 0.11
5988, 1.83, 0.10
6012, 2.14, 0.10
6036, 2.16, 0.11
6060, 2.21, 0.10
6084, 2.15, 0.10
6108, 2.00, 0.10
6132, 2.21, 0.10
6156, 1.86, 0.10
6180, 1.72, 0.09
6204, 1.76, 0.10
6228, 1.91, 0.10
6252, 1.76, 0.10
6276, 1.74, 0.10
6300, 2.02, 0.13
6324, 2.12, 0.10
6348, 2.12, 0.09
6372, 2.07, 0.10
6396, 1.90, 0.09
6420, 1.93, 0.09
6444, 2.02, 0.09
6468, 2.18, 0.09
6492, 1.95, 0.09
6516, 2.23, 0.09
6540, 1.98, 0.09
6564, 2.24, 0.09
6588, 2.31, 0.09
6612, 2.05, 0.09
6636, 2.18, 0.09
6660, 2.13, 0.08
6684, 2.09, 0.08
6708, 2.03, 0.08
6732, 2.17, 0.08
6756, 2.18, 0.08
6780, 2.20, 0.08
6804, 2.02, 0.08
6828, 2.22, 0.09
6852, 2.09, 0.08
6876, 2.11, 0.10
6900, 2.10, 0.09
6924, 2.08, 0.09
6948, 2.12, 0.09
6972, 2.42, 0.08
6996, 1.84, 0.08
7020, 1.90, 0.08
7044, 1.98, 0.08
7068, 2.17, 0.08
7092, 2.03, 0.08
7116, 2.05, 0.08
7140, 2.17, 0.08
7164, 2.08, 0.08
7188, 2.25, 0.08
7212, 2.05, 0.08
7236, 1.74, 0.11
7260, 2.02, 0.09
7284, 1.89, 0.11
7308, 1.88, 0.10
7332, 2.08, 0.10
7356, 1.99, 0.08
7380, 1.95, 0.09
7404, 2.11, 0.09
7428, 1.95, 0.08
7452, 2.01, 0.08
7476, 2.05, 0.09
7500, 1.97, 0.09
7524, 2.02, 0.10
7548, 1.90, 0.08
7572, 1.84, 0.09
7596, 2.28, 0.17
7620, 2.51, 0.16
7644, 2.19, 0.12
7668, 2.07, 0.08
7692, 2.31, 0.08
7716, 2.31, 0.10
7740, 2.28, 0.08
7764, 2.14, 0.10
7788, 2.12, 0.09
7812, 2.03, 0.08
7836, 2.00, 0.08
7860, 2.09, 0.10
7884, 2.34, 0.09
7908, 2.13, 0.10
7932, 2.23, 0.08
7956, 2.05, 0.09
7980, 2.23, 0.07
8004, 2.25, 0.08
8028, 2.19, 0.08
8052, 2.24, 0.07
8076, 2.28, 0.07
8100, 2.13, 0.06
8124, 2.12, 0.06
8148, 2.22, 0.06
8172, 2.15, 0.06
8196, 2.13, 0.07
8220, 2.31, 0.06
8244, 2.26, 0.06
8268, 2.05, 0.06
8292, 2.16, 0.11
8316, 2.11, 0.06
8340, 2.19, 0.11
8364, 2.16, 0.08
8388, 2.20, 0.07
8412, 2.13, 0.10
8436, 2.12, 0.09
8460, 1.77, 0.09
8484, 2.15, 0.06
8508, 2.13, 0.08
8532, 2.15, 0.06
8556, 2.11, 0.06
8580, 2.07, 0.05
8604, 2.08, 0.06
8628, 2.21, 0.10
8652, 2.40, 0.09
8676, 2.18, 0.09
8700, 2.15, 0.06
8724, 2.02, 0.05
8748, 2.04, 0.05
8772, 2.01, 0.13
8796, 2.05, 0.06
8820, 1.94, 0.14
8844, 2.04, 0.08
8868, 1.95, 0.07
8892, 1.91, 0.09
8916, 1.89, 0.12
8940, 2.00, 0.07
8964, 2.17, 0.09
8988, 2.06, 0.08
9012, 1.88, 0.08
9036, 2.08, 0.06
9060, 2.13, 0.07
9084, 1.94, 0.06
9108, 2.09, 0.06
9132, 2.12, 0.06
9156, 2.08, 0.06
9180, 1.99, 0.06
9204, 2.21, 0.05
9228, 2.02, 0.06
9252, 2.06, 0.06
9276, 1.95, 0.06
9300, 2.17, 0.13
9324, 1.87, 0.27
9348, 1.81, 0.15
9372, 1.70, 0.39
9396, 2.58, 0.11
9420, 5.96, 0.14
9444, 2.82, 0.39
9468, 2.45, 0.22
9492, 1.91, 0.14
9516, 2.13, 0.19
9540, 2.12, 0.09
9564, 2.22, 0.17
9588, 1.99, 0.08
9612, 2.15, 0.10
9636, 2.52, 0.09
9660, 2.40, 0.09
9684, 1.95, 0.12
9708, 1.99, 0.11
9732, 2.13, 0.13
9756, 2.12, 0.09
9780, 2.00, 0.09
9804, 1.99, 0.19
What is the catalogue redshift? 0.436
